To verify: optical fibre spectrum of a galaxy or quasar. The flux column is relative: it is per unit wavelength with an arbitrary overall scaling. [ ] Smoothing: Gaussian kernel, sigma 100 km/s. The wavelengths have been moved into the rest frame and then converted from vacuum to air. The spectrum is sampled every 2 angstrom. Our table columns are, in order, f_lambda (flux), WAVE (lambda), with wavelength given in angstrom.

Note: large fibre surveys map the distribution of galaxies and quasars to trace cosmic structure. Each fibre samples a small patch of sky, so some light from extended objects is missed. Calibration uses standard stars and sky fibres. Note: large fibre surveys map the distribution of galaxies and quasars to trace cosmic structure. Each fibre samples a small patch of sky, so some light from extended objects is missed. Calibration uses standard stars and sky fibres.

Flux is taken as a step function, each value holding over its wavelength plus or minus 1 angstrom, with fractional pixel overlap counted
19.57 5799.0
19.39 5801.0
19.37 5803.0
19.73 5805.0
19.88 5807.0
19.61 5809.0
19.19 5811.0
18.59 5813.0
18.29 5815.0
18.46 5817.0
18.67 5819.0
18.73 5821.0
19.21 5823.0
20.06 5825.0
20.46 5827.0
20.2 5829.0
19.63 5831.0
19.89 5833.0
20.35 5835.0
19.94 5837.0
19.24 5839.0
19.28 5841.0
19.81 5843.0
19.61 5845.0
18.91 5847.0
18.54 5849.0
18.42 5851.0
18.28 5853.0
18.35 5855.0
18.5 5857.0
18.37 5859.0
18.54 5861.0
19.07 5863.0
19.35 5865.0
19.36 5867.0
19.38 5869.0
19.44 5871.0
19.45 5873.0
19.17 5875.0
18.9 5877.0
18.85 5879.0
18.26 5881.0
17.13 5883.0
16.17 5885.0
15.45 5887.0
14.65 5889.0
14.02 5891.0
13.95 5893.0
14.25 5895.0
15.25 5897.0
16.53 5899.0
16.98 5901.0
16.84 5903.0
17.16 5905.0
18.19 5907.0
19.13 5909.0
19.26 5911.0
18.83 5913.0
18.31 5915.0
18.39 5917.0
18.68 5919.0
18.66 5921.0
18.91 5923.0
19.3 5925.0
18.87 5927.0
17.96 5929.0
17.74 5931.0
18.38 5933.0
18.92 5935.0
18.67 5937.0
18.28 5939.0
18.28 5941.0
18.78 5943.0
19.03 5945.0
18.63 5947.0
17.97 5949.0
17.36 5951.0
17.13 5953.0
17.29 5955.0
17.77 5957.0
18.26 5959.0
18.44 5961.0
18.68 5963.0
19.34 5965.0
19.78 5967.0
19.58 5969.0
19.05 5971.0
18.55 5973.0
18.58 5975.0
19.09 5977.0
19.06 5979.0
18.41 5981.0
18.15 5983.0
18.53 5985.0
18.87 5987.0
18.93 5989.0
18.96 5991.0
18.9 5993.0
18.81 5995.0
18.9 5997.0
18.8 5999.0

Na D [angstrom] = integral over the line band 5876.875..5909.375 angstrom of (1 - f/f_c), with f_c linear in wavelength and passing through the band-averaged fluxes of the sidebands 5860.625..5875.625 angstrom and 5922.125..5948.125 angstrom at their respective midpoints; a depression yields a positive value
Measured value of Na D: 4.4 angstrom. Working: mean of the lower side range 19.2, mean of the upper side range 18.6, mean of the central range 16.5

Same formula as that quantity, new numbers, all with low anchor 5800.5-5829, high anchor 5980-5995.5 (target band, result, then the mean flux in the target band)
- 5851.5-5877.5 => 0.3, 18.9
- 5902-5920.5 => 0.6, 18.3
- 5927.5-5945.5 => 0.4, 18.4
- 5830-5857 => 0.0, 19.2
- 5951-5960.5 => 0.6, 17.6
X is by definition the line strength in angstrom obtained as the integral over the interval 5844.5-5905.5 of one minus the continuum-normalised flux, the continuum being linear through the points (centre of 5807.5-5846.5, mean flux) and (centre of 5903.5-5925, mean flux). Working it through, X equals 4.2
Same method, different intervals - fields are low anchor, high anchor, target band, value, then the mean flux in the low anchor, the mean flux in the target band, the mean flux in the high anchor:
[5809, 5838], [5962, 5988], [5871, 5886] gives 0.7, 19.4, 18.4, 18.9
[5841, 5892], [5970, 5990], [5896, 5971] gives 1.1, 18.3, 18.3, 18.7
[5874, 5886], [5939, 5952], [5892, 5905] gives 1.7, 18.1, 15.8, 18.3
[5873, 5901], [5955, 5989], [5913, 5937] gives -1.5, 16.5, 18.6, 18.7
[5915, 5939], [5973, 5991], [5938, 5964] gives 0.7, 18.6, 18.1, 18.7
